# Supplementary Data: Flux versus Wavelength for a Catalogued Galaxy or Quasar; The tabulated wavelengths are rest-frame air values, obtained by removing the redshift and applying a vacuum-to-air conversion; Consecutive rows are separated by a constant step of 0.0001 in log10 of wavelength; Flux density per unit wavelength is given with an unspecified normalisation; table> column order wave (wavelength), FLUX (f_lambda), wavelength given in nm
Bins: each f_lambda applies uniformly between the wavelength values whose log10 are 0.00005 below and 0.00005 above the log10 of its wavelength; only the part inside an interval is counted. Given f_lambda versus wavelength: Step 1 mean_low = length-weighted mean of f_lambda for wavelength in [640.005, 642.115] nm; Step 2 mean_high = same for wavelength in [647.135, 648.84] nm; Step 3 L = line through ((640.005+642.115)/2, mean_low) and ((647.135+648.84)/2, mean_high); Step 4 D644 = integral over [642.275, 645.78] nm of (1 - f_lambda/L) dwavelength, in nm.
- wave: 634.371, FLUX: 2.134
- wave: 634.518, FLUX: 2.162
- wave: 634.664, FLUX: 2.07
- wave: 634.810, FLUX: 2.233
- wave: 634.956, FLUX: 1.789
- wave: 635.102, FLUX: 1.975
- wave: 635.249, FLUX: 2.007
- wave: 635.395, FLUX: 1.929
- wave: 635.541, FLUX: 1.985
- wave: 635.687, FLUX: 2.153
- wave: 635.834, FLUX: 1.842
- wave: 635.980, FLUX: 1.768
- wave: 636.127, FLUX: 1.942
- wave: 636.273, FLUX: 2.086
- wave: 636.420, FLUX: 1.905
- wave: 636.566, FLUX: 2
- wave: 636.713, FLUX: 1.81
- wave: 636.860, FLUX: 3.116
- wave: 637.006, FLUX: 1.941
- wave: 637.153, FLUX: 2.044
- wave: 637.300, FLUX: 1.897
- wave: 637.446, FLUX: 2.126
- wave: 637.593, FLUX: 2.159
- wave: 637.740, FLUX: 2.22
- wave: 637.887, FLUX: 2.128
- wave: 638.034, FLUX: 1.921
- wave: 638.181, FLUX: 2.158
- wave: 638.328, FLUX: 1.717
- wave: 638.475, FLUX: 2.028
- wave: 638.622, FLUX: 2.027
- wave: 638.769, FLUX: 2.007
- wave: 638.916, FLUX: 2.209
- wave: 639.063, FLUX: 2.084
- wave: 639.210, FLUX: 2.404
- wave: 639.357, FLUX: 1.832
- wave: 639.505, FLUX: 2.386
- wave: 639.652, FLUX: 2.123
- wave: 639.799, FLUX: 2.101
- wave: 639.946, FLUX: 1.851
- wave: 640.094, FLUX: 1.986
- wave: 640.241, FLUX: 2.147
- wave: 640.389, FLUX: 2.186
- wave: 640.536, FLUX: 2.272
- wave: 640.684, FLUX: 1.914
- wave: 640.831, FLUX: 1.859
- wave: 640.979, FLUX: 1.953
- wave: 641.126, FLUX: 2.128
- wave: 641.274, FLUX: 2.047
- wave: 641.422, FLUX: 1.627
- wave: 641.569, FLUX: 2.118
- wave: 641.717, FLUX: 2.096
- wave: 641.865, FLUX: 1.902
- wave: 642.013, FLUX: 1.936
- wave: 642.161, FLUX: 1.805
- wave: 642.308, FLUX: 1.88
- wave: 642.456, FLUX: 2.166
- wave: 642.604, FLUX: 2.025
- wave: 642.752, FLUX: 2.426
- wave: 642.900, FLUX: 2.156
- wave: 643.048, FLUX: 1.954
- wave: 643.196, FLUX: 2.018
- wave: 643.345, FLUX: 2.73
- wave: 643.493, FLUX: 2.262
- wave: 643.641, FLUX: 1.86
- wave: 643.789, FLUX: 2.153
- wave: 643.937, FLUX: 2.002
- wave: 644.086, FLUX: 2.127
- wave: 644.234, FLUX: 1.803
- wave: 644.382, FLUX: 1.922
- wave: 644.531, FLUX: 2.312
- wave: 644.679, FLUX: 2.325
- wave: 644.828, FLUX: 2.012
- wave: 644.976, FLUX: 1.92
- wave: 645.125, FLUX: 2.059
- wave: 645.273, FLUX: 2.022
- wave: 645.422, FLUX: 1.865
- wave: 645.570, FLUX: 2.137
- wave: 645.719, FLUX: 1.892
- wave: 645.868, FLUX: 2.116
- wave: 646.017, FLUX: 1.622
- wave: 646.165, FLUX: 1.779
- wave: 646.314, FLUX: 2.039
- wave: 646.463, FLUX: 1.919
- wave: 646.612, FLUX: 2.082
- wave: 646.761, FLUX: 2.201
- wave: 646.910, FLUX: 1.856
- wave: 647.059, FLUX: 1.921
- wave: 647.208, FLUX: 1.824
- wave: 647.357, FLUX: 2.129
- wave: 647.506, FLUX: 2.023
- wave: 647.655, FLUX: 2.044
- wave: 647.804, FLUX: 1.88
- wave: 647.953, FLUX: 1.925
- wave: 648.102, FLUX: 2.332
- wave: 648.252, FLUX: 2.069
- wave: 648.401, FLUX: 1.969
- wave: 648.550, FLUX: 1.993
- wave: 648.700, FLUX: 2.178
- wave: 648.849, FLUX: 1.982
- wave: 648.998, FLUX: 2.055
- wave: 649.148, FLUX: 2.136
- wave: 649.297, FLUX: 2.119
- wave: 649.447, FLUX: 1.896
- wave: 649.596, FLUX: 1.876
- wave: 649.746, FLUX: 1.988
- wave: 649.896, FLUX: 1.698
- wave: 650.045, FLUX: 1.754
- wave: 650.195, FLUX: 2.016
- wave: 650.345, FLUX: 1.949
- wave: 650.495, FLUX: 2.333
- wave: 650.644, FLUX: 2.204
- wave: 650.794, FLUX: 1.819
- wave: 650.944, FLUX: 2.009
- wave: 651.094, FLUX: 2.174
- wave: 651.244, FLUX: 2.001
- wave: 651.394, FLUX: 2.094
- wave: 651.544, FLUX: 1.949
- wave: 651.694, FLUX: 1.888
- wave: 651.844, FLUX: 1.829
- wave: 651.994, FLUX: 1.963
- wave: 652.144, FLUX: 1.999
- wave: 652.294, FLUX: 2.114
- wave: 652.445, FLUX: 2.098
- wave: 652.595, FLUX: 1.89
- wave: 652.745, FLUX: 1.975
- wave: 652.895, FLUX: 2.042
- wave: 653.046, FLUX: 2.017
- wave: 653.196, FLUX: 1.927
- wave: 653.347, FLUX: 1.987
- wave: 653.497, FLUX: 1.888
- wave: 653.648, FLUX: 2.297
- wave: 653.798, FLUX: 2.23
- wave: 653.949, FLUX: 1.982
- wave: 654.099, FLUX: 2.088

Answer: -0.12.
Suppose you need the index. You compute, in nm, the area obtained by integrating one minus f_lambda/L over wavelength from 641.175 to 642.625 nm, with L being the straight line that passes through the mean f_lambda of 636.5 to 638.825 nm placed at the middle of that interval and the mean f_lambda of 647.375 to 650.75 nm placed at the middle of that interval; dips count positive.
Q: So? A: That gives 0.07 nm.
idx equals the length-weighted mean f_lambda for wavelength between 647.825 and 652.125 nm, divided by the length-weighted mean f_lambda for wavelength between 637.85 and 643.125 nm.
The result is 0.98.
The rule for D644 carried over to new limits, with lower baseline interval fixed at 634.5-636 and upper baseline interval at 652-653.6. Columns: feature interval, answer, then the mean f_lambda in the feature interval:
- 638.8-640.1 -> -0.076 nm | 2.11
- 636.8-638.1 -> -0.110 nm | 2.16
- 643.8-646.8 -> -0.019 nm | 2.01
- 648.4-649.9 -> -0.006 nm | 2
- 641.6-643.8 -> -0.104 nm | 2.09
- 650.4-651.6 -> -0.046 nm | 2.07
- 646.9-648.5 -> -0.006 nm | 2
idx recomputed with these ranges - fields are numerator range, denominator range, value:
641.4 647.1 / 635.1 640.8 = 0.99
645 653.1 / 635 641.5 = 0.98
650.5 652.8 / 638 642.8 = 0.99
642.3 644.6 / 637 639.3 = 1.02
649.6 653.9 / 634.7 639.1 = 0.98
